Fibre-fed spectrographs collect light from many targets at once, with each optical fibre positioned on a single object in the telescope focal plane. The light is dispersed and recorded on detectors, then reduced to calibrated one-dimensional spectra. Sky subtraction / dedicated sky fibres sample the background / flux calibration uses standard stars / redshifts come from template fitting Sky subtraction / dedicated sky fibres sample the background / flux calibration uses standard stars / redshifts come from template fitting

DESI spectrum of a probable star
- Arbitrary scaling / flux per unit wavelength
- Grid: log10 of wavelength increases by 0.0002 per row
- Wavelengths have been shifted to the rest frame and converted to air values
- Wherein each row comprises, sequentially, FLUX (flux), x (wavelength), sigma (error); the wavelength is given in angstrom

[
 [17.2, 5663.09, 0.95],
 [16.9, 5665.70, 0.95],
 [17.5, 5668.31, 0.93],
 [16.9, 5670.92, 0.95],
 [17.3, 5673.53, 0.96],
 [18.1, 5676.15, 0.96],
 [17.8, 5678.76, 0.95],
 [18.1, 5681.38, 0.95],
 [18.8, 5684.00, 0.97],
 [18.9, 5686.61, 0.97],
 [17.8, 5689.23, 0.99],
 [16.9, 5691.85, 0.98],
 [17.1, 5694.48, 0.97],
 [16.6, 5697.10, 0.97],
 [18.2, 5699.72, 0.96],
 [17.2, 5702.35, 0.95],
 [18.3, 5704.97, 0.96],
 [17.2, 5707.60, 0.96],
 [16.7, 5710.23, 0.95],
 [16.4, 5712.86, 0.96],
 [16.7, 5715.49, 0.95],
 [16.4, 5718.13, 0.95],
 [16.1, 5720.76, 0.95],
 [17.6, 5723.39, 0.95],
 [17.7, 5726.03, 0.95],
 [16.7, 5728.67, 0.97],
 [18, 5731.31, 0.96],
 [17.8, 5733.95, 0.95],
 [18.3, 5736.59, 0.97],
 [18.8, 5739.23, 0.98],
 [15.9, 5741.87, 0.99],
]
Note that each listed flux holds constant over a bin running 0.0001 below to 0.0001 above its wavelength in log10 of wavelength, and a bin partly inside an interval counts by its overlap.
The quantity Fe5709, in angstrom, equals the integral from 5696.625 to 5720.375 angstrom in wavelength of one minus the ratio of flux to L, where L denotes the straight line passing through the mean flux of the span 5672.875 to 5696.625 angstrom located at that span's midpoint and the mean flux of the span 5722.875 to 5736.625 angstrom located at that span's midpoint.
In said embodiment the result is 0.89 angstrom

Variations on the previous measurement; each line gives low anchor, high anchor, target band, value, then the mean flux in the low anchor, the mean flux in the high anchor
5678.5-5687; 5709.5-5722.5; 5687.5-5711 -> 0.1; 18.4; 16.5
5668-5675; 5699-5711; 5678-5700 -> -0.5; 17.2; 17.5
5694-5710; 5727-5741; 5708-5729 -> 1.0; 17.4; 17.9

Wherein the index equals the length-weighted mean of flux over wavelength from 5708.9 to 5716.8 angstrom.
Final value 16.6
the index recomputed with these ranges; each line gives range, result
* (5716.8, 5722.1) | 16.3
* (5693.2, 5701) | 17.3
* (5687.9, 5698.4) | 17.1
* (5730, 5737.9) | 18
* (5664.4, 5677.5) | 17.3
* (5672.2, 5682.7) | 17.8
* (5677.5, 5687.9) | 18.4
